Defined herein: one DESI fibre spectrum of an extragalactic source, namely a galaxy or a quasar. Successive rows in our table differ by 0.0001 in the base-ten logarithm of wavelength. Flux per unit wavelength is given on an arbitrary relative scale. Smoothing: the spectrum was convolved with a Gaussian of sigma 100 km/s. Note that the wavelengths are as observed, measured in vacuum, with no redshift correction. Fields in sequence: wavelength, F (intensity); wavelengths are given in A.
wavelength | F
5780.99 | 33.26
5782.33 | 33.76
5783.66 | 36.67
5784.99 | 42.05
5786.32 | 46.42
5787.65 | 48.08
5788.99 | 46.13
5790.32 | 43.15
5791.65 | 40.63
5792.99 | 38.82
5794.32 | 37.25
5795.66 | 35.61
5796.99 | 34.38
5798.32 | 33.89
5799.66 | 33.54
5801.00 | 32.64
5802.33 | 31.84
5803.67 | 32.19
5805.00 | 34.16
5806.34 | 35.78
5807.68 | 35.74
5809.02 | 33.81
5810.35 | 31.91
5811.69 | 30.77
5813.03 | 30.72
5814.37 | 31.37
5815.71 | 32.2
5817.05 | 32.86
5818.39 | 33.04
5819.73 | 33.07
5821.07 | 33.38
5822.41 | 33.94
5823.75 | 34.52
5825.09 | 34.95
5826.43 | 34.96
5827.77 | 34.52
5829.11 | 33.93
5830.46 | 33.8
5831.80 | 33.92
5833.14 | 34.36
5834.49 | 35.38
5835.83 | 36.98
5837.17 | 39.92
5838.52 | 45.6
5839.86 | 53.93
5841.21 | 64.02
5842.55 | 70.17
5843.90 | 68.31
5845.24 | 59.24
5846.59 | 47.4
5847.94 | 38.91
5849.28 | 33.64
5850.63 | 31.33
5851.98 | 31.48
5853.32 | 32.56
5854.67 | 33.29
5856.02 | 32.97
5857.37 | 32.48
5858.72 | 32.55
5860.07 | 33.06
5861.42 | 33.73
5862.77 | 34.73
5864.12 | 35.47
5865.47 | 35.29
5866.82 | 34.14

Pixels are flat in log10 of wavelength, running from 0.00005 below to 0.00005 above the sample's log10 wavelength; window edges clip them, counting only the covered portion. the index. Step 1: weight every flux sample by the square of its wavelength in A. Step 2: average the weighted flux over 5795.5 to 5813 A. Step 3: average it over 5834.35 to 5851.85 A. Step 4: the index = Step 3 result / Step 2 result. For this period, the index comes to 1.45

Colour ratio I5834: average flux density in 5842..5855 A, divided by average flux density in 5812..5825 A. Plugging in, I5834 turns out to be 1.36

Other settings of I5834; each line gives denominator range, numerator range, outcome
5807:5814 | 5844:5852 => 1.32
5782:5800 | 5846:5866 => 0.87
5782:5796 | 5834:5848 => 1.26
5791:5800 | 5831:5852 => 1.25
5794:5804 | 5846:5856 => 1.04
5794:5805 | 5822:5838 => 1.04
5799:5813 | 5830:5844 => 1.40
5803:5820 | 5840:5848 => 1.80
